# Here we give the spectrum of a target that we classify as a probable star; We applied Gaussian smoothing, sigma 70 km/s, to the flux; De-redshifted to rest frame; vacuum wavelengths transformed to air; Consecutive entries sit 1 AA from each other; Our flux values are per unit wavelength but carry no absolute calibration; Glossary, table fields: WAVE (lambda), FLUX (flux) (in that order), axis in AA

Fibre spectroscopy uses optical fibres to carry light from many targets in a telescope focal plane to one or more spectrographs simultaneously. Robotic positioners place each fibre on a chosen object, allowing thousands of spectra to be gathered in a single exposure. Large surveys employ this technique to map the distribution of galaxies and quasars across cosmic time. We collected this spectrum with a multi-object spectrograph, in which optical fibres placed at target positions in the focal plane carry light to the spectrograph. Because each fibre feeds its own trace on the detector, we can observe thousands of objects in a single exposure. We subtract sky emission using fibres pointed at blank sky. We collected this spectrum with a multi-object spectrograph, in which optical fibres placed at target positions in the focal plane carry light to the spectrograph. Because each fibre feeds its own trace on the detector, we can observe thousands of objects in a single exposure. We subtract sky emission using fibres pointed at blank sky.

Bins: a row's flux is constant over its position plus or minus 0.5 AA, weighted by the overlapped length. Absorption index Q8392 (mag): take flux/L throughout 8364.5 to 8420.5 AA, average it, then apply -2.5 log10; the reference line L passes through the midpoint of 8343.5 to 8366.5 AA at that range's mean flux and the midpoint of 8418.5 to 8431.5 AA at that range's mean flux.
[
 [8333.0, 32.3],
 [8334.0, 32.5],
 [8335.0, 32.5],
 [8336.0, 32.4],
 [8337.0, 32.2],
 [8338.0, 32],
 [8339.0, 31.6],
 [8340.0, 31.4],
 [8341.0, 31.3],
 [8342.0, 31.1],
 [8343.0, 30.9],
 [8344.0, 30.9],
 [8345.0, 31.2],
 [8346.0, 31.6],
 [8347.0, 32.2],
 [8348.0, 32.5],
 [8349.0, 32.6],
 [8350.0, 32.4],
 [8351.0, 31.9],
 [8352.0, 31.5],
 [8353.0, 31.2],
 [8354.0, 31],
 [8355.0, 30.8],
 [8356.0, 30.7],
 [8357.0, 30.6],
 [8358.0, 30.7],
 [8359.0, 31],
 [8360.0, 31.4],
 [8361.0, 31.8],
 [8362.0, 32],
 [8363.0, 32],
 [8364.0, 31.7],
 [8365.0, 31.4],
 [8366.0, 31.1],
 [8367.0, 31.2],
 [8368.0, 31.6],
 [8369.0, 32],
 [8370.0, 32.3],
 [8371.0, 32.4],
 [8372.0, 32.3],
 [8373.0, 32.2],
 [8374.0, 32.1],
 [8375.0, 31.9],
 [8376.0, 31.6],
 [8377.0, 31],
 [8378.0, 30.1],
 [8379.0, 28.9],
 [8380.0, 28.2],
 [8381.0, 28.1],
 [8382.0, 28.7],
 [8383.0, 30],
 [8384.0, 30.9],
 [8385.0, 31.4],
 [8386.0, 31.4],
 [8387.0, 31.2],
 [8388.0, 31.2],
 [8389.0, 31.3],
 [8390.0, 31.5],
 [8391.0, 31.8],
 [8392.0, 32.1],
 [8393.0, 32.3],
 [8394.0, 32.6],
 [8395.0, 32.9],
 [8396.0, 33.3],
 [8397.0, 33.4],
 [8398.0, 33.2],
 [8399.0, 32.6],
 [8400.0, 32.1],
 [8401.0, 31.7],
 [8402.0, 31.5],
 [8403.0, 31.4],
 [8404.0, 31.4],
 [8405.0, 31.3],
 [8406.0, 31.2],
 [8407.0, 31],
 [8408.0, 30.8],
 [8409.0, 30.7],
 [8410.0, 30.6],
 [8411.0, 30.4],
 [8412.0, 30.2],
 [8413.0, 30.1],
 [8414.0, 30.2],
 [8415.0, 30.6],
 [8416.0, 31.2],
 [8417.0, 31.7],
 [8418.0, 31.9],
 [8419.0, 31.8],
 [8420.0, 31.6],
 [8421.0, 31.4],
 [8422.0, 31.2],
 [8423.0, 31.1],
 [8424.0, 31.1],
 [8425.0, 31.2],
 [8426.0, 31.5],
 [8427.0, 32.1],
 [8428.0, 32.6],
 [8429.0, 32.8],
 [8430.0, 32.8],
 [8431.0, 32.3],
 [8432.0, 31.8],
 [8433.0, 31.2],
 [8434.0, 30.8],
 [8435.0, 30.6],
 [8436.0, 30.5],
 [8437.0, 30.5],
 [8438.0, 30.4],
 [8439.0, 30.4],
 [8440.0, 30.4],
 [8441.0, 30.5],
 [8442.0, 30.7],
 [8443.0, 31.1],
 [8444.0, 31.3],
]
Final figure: 0.01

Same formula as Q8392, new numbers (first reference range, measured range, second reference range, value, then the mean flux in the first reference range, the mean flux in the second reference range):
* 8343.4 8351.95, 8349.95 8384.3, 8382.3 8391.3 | 0.01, 31.9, 31.1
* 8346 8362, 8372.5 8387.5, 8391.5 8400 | 0.06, 31.5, 32.8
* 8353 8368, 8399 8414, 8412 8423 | 0.00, 31.3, 31.1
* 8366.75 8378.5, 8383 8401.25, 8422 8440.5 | -0.01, 31.7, 31.3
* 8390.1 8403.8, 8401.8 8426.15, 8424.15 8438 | 0.03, 32.3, 31.5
